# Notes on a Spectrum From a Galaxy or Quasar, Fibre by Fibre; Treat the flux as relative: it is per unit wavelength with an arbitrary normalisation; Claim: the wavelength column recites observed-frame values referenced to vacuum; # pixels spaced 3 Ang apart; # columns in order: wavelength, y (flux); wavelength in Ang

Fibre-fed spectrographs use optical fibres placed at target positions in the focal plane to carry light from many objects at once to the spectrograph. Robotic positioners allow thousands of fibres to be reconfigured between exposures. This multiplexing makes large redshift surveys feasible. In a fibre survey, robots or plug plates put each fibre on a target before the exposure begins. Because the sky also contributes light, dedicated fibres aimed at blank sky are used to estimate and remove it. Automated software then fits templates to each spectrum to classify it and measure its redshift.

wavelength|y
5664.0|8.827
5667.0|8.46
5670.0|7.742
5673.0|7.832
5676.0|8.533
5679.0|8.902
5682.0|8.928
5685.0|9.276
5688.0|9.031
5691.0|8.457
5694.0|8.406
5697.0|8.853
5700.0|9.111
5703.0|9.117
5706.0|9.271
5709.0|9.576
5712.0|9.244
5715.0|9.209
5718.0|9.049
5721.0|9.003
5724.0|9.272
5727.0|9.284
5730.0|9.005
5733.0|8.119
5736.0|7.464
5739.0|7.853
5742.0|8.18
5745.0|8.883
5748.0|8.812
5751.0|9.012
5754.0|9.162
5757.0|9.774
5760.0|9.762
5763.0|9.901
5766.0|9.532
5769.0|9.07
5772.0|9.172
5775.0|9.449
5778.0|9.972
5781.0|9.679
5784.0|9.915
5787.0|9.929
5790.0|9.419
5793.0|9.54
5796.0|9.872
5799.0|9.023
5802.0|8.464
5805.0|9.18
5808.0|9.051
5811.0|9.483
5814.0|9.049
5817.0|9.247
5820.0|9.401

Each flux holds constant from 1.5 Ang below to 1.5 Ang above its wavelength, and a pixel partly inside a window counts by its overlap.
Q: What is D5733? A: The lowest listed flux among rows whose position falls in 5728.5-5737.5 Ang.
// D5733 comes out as 7.464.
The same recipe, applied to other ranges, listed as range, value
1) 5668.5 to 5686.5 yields 7.742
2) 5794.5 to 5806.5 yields 8.464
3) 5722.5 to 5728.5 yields 9.272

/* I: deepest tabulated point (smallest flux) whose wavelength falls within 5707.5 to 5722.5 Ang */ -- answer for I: 9.003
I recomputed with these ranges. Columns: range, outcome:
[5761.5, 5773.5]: 9.07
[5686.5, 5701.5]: 8.406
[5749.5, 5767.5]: 9.012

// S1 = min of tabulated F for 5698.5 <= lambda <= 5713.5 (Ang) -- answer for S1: 9.111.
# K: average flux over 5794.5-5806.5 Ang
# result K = 9.13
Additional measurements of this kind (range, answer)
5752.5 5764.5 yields 9.65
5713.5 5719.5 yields 9.13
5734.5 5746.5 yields 8.09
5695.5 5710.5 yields 9.19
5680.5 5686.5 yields 9.1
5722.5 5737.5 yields 8.63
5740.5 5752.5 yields 8.72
